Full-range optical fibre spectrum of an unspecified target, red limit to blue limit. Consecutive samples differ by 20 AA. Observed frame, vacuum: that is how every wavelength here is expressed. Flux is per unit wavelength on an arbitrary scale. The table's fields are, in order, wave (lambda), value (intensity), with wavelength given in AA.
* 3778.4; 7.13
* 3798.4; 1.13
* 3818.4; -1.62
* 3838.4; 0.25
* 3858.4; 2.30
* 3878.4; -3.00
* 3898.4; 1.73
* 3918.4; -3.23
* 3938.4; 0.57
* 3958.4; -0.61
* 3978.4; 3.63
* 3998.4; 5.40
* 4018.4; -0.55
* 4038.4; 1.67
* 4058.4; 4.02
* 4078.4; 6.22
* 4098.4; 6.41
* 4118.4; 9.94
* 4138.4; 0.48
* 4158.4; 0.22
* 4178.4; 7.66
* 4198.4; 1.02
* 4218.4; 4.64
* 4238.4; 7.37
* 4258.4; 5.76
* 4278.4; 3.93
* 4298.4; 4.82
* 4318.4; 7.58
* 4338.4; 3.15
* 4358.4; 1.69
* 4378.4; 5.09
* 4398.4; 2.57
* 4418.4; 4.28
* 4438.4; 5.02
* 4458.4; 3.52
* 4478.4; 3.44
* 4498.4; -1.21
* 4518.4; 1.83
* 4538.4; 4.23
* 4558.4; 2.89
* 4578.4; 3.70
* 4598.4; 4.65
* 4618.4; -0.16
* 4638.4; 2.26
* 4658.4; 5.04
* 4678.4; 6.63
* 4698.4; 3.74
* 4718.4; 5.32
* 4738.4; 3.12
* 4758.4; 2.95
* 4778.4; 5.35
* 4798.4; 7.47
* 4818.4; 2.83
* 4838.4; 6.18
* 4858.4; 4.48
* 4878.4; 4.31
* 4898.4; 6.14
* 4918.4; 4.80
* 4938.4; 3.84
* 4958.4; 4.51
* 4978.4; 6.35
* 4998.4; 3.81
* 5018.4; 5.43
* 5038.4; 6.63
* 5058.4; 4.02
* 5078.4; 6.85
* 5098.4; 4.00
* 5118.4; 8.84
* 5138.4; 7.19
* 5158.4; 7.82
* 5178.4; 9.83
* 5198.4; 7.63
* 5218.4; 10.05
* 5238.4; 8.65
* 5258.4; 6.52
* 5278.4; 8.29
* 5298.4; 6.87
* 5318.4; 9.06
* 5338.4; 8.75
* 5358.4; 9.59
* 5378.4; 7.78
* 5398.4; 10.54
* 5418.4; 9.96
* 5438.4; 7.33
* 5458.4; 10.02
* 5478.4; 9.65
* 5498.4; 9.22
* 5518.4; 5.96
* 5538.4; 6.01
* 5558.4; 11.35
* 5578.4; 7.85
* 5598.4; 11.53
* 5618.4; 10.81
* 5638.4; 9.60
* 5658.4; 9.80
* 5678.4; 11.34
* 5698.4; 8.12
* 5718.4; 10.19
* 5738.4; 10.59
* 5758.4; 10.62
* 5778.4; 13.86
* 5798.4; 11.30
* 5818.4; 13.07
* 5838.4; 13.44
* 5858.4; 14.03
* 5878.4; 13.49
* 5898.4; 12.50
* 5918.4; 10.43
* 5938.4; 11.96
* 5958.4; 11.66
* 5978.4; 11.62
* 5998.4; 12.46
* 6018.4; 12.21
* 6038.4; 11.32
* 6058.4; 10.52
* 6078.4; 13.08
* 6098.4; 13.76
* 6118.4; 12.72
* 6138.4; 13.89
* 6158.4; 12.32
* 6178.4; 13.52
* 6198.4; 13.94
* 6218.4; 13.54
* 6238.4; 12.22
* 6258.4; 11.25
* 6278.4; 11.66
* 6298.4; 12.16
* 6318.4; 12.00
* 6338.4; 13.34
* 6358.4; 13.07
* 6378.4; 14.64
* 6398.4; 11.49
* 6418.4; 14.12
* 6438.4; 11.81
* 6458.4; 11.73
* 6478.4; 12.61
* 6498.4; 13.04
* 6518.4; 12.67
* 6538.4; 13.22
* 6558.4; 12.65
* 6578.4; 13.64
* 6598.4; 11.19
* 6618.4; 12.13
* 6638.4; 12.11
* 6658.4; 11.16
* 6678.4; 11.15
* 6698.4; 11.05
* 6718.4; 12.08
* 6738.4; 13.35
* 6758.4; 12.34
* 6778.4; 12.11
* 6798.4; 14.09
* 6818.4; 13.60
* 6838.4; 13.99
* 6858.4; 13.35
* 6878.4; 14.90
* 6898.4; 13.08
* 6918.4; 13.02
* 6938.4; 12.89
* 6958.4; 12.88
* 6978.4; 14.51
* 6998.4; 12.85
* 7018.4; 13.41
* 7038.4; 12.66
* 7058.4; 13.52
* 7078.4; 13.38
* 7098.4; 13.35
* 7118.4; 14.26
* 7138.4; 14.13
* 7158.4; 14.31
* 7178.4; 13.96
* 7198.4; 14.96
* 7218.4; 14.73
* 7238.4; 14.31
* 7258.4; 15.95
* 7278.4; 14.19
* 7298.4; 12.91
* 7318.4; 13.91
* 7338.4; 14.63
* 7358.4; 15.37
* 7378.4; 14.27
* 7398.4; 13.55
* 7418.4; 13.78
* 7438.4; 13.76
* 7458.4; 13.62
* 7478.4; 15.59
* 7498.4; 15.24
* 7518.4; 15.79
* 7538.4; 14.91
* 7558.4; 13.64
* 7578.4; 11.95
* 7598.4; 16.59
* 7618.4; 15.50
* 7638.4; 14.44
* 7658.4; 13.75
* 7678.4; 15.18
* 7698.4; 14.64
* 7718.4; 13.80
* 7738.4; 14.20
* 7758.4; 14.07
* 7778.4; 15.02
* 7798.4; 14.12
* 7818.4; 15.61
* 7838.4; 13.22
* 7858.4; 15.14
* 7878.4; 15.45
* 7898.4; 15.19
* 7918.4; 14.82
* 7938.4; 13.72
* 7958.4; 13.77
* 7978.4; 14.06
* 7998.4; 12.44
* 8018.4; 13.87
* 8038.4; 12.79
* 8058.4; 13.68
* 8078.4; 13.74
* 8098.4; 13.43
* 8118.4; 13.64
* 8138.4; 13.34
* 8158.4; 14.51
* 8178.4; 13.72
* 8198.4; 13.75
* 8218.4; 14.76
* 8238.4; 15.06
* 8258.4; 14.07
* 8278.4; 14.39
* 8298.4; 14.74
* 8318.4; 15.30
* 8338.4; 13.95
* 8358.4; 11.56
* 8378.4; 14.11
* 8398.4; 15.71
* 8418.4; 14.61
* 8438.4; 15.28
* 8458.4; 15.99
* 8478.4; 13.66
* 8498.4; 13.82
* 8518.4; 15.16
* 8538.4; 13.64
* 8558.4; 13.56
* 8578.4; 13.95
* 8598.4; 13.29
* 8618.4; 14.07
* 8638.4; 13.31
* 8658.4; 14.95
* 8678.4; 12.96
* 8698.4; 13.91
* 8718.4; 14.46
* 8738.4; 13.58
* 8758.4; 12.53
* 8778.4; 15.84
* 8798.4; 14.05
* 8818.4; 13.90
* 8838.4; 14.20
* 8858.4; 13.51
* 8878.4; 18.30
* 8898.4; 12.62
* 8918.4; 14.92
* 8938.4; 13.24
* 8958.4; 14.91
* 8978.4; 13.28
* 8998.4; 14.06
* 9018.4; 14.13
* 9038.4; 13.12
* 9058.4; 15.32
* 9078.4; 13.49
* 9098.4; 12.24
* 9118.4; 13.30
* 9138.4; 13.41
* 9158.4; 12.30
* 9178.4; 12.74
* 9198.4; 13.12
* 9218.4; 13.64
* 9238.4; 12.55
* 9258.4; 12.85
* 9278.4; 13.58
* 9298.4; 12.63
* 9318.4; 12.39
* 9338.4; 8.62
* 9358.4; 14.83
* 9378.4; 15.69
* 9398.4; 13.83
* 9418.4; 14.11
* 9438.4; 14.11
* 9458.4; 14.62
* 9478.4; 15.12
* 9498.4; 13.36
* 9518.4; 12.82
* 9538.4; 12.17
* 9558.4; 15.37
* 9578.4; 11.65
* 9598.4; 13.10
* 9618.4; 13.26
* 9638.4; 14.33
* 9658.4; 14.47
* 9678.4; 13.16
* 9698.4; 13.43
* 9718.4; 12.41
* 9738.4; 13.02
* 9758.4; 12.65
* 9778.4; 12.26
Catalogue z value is 0.29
